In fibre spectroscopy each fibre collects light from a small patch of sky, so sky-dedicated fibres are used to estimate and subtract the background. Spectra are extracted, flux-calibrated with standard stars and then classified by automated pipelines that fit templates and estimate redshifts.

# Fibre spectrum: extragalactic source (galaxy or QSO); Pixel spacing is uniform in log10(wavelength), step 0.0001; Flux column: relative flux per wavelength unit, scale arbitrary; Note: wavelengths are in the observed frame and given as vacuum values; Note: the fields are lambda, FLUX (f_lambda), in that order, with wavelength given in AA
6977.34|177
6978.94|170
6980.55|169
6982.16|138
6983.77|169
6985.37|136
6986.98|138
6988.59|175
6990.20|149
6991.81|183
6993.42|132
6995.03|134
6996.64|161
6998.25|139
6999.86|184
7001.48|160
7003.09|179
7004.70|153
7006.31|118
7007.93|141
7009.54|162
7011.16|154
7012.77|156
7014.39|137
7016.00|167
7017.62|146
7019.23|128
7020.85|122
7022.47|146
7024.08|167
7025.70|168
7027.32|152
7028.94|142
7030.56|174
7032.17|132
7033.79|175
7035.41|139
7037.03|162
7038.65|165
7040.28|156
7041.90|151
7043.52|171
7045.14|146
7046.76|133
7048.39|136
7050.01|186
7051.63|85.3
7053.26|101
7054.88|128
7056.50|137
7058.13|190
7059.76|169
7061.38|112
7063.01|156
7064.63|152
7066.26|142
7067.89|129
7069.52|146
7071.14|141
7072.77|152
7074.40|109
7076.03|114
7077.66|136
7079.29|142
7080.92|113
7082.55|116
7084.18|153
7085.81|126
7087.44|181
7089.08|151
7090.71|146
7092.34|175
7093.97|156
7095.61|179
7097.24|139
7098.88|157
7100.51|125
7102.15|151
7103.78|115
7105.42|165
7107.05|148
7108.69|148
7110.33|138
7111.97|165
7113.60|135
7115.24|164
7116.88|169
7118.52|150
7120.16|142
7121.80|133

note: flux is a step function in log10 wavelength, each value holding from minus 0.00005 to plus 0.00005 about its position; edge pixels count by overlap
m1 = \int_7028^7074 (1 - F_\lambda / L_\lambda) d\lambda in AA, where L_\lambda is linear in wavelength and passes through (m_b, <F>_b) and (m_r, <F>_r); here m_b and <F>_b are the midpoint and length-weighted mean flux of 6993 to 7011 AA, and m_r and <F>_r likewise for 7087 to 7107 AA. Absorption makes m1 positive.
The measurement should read 1.7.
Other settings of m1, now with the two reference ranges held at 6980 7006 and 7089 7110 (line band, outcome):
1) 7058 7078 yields 1.5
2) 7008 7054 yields 1.5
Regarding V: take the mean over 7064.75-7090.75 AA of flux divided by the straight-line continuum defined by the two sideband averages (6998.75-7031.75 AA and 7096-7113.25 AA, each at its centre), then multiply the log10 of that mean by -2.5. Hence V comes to 0.08 mag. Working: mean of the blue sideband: 152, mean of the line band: 137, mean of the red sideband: 146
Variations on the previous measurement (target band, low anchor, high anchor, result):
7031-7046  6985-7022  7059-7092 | -0.076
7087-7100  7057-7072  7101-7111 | -0.100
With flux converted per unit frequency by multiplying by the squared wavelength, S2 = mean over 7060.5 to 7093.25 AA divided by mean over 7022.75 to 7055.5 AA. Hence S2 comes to 0.95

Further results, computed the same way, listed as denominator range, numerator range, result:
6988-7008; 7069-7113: 0.96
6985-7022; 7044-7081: 0.93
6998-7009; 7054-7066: 0.98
